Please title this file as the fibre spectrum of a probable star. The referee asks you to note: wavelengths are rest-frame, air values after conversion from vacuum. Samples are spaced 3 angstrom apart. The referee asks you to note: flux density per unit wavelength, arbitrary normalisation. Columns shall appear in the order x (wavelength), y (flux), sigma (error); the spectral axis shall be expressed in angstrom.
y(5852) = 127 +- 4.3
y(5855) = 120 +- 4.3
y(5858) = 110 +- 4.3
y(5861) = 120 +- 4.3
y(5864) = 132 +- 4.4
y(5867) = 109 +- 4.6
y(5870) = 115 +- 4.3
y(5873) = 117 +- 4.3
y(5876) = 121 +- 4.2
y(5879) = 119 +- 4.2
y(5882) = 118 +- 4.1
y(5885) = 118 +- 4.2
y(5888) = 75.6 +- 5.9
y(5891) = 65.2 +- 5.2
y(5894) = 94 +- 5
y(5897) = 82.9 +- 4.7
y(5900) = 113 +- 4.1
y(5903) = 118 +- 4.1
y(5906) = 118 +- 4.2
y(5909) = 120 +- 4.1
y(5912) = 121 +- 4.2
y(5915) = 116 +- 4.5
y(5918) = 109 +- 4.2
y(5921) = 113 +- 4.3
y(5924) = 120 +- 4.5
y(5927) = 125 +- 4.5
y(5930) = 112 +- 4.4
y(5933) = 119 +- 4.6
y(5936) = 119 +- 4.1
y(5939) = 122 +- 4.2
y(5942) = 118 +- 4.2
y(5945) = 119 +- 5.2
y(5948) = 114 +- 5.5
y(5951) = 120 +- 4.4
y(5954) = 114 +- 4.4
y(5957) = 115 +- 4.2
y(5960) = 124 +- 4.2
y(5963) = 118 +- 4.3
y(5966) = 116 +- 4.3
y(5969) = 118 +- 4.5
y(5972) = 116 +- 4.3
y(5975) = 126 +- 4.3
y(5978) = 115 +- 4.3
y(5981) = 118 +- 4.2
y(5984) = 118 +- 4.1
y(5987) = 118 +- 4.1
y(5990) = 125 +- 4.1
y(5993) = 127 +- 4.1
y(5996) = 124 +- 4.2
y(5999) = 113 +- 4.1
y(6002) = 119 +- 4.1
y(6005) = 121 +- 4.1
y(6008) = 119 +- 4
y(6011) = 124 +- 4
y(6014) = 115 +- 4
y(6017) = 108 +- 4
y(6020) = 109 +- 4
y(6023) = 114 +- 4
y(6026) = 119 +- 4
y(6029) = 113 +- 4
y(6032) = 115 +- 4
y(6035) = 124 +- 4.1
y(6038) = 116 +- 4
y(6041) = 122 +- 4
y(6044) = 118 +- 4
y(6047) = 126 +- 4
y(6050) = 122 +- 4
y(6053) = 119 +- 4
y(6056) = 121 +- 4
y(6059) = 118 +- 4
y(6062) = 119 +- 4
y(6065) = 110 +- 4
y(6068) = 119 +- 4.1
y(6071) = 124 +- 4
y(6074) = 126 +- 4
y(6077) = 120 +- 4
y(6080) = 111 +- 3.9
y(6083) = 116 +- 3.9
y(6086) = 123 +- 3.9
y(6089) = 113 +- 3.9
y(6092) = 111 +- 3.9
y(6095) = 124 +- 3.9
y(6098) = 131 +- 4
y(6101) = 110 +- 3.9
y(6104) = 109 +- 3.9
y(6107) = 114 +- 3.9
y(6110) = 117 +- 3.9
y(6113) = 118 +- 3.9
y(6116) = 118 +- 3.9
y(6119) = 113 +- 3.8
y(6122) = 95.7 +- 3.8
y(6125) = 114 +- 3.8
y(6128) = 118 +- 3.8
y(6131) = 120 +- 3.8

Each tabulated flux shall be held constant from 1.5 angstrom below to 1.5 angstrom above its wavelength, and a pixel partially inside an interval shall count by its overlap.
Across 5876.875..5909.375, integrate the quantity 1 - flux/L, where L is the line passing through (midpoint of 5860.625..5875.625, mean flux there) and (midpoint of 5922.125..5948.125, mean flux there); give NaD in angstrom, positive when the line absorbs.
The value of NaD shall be 4.2 angstrom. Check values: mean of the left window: 119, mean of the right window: 119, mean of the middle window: 104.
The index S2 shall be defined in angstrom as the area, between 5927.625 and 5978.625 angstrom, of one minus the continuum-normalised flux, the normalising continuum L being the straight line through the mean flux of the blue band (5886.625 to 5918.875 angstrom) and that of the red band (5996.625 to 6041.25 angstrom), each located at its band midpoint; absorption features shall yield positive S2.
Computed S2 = -4.3 angstrom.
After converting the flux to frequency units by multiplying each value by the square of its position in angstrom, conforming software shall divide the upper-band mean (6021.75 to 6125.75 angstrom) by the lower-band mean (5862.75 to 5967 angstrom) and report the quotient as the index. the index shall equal 1.09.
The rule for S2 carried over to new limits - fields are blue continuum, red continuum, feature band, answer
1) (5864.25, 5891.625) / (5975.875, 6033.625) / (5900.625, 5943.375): -2.22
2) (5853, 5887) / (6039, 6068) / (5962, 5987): 0.10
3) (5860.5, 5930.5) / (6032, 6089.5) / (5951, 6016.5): -1.99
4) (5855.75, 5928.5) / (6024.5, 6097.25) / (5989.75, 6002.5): -0.61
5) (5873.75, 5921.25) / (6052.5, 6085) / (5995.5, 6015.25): -0.80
